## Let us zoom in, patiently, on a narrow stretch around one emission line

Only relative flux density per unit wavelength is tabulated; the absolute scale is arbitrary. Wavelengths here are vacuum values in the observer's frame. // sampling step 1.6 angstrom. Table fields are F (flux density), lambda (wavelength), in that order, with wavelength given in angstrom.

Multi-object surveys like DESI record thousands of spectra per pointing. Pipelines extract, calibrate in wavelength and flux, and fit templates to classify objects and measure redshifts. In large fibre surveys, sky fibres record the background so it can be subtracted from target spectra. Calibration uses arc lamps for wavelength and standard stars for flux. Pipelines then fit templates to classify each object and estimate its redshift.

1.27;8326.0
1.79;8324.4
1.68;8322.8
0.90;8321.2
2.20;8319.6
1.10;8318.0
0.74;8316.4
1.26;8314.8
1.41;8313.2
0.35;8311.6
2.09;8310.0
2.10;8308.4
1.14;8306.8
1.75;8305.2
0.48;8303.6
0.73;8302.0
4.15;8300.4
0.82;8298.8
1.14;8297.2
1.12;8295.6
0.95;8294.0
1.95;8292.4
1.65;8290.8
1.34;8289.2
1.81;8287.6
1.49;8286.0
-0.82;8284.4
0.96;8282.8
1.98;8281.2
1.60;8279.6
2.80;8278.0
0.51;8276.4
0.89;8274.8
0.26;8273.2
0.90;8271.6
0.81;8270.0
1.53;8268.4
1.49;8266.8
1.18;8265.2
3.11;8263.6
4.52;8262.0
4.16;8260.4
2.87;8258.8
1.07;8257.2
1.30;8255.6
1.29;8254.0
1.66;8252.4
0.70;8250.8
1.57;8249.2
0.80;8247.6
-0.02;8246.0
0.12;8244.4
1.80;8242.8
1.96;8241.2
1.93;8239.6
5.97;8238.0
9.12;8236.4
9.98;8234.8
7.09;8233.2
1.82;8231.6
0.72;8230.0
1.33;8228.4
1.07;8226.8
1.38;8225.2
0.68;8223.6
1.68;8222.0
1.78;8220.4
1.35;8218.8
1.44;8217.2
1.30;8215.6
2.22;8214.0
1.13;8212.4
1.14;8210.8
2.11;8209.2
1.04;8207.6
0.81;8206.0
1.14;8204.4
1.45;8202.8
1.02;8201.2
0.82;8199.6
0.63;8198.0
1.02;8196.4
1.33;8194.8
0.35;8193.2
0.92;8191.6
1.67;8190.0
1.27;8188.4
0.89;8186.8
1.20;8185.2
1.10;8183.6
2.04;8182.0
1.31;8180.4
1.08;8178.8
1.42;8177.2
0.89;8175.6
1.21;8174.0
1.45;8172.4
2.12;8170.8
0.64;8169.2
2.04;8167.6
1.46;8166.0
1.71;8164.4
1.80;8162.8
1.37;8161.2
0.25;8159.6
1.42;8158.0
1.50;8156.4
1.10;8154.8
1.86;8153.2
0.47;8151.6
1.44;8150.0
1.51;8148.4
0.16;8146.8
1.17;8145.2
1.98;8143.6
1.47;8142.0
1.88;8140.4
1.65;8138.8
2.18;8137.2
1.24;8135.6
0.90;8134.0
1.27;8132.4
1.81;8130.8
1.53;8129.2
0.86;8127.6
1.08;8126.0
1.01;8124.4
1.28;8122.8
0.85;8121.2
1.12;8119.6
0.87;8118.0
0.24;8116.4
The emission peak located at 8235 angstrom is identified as H-alpha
